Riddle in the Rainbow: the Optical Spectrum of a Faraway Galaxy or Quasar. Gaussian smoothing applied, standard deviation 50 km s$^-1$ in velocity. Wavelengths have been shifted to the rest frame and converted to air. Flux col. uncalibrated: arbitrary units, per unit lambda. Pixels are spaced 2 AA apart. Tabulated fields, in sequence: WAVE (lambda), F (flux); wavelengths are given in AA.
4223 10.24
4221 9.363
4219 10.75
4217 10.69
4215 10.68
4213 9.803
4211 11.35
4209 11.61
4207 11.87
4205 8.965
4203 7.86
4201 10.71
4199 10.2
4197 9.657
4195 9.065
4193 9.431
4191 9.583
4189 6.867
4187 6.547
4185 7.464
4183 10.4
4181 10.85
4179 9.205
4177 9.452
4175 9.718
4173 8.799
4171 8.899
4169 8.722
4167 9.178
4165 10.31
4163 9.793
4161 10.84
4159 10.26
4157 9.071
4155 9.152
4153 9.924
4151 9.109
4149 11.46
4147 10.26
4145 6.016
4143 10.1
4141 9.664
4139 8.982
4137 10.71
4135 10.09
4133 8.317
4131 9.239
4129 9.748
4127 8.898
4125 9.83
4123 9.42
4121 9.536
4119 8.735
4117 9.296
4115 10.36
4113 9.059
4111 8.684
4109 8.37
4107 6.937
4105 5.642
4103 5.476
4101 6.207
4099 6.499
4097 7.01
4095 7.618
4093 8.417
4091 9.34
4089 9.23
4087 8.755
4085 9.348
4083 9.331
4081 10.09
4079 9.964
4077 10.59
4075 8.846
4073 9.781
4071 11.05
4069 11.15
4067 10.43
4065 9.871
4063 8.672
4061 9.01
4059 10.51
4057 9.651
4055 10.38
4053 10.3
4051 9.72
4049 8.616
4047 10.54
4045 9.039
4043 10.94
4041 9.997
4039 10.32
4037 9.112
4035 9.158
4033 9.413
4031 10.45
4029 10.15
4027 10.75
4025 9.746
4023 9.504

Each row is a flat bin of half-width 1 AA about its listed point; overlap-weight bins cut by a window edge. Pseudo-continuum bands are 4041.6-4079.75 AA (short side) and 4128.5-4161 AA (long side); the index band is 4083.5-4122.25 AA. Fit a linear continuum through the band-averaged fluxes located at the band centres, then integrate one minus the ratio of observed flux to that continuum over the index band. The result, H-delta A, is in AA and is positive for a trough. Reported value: 6.3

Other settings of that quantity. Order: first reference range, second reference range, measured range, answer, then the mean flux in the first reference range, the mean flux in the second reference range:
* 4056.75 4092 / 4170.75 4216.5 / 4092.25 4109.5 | 5.1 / 9.76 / 9.54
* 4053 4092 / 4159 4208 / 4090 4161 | 5.7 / 9.8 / 9.37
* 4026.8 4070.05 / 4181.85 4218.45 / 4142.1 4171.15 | 0.4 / 9.9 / 9.62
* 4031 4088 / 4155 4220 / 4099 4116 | 3.9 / 9.82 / 9.64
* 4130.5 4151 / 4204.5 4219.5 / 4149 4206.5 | 4.4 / 9.47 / 10.8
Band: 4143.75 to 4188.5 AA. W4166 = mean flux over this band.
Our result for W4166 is 9.31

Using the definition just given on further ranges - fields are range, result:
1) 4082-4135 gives 8.47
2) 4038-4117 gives 9.12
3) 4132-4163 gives 9.6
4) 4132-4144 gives 9.64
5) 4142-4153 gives 9.44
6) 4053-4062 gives 9.93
